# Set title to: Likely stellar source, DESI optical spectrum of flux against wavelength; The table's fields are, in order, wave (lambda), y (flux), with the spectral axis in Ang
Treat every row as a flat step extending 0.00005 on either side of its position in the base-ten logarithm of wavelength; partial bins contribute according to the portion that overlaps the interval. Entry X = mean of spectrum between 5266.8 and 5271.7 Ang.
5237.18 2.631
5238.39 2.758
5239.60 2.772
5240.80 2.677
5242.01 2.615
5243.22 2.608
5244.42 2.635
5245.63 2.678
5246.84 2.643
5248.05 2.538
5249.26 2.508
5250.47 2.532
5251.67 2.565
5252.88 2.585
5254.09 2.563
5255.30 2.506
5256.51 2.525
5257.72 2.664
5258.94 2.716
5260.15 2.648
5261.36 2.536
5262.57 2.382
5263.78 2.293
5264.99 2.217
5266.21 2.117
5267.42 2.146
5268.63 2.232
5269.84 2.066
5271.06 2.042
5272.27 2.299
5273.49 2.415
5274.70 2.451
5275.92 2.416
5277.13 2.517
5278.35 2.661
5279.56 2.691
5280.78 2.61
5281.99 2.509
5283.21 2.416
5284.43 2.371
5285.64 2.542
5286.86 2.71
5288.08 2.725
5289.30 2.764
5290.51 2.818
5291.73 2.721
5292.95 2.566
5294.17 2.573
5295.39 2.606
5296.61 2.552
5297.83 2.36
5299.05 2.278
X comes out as 2.13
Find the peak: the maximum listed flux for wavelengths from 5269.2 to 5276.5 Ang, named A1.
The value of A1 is 2.451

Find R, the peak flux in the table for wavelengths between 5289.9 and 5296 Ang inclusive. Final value 2.818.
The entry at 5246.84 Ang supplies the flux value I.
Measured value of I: 2.643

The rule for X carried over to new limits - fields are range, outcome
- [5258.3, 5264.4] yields 2.51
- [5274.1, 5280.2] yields 2.55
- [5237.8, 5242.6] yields 2.71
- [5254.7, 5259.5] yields 2.6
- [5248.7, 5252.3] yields 2.54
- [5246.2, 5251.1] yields 2.56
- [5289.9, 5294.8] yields 2.67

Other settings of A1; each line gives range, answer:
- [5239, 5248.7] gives 2.772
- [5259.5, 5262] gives 2.648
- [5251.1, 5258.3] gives 2.664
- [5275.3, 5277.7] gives 2.517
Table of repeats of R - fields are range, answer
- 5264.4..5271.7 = 2.232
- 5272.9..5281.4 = 2.691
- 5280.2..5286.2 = 2.61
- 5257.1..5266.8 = 2.716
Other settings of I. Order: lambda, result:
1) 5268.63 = 2.232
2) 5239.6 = 2.772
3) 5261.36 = 2.536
